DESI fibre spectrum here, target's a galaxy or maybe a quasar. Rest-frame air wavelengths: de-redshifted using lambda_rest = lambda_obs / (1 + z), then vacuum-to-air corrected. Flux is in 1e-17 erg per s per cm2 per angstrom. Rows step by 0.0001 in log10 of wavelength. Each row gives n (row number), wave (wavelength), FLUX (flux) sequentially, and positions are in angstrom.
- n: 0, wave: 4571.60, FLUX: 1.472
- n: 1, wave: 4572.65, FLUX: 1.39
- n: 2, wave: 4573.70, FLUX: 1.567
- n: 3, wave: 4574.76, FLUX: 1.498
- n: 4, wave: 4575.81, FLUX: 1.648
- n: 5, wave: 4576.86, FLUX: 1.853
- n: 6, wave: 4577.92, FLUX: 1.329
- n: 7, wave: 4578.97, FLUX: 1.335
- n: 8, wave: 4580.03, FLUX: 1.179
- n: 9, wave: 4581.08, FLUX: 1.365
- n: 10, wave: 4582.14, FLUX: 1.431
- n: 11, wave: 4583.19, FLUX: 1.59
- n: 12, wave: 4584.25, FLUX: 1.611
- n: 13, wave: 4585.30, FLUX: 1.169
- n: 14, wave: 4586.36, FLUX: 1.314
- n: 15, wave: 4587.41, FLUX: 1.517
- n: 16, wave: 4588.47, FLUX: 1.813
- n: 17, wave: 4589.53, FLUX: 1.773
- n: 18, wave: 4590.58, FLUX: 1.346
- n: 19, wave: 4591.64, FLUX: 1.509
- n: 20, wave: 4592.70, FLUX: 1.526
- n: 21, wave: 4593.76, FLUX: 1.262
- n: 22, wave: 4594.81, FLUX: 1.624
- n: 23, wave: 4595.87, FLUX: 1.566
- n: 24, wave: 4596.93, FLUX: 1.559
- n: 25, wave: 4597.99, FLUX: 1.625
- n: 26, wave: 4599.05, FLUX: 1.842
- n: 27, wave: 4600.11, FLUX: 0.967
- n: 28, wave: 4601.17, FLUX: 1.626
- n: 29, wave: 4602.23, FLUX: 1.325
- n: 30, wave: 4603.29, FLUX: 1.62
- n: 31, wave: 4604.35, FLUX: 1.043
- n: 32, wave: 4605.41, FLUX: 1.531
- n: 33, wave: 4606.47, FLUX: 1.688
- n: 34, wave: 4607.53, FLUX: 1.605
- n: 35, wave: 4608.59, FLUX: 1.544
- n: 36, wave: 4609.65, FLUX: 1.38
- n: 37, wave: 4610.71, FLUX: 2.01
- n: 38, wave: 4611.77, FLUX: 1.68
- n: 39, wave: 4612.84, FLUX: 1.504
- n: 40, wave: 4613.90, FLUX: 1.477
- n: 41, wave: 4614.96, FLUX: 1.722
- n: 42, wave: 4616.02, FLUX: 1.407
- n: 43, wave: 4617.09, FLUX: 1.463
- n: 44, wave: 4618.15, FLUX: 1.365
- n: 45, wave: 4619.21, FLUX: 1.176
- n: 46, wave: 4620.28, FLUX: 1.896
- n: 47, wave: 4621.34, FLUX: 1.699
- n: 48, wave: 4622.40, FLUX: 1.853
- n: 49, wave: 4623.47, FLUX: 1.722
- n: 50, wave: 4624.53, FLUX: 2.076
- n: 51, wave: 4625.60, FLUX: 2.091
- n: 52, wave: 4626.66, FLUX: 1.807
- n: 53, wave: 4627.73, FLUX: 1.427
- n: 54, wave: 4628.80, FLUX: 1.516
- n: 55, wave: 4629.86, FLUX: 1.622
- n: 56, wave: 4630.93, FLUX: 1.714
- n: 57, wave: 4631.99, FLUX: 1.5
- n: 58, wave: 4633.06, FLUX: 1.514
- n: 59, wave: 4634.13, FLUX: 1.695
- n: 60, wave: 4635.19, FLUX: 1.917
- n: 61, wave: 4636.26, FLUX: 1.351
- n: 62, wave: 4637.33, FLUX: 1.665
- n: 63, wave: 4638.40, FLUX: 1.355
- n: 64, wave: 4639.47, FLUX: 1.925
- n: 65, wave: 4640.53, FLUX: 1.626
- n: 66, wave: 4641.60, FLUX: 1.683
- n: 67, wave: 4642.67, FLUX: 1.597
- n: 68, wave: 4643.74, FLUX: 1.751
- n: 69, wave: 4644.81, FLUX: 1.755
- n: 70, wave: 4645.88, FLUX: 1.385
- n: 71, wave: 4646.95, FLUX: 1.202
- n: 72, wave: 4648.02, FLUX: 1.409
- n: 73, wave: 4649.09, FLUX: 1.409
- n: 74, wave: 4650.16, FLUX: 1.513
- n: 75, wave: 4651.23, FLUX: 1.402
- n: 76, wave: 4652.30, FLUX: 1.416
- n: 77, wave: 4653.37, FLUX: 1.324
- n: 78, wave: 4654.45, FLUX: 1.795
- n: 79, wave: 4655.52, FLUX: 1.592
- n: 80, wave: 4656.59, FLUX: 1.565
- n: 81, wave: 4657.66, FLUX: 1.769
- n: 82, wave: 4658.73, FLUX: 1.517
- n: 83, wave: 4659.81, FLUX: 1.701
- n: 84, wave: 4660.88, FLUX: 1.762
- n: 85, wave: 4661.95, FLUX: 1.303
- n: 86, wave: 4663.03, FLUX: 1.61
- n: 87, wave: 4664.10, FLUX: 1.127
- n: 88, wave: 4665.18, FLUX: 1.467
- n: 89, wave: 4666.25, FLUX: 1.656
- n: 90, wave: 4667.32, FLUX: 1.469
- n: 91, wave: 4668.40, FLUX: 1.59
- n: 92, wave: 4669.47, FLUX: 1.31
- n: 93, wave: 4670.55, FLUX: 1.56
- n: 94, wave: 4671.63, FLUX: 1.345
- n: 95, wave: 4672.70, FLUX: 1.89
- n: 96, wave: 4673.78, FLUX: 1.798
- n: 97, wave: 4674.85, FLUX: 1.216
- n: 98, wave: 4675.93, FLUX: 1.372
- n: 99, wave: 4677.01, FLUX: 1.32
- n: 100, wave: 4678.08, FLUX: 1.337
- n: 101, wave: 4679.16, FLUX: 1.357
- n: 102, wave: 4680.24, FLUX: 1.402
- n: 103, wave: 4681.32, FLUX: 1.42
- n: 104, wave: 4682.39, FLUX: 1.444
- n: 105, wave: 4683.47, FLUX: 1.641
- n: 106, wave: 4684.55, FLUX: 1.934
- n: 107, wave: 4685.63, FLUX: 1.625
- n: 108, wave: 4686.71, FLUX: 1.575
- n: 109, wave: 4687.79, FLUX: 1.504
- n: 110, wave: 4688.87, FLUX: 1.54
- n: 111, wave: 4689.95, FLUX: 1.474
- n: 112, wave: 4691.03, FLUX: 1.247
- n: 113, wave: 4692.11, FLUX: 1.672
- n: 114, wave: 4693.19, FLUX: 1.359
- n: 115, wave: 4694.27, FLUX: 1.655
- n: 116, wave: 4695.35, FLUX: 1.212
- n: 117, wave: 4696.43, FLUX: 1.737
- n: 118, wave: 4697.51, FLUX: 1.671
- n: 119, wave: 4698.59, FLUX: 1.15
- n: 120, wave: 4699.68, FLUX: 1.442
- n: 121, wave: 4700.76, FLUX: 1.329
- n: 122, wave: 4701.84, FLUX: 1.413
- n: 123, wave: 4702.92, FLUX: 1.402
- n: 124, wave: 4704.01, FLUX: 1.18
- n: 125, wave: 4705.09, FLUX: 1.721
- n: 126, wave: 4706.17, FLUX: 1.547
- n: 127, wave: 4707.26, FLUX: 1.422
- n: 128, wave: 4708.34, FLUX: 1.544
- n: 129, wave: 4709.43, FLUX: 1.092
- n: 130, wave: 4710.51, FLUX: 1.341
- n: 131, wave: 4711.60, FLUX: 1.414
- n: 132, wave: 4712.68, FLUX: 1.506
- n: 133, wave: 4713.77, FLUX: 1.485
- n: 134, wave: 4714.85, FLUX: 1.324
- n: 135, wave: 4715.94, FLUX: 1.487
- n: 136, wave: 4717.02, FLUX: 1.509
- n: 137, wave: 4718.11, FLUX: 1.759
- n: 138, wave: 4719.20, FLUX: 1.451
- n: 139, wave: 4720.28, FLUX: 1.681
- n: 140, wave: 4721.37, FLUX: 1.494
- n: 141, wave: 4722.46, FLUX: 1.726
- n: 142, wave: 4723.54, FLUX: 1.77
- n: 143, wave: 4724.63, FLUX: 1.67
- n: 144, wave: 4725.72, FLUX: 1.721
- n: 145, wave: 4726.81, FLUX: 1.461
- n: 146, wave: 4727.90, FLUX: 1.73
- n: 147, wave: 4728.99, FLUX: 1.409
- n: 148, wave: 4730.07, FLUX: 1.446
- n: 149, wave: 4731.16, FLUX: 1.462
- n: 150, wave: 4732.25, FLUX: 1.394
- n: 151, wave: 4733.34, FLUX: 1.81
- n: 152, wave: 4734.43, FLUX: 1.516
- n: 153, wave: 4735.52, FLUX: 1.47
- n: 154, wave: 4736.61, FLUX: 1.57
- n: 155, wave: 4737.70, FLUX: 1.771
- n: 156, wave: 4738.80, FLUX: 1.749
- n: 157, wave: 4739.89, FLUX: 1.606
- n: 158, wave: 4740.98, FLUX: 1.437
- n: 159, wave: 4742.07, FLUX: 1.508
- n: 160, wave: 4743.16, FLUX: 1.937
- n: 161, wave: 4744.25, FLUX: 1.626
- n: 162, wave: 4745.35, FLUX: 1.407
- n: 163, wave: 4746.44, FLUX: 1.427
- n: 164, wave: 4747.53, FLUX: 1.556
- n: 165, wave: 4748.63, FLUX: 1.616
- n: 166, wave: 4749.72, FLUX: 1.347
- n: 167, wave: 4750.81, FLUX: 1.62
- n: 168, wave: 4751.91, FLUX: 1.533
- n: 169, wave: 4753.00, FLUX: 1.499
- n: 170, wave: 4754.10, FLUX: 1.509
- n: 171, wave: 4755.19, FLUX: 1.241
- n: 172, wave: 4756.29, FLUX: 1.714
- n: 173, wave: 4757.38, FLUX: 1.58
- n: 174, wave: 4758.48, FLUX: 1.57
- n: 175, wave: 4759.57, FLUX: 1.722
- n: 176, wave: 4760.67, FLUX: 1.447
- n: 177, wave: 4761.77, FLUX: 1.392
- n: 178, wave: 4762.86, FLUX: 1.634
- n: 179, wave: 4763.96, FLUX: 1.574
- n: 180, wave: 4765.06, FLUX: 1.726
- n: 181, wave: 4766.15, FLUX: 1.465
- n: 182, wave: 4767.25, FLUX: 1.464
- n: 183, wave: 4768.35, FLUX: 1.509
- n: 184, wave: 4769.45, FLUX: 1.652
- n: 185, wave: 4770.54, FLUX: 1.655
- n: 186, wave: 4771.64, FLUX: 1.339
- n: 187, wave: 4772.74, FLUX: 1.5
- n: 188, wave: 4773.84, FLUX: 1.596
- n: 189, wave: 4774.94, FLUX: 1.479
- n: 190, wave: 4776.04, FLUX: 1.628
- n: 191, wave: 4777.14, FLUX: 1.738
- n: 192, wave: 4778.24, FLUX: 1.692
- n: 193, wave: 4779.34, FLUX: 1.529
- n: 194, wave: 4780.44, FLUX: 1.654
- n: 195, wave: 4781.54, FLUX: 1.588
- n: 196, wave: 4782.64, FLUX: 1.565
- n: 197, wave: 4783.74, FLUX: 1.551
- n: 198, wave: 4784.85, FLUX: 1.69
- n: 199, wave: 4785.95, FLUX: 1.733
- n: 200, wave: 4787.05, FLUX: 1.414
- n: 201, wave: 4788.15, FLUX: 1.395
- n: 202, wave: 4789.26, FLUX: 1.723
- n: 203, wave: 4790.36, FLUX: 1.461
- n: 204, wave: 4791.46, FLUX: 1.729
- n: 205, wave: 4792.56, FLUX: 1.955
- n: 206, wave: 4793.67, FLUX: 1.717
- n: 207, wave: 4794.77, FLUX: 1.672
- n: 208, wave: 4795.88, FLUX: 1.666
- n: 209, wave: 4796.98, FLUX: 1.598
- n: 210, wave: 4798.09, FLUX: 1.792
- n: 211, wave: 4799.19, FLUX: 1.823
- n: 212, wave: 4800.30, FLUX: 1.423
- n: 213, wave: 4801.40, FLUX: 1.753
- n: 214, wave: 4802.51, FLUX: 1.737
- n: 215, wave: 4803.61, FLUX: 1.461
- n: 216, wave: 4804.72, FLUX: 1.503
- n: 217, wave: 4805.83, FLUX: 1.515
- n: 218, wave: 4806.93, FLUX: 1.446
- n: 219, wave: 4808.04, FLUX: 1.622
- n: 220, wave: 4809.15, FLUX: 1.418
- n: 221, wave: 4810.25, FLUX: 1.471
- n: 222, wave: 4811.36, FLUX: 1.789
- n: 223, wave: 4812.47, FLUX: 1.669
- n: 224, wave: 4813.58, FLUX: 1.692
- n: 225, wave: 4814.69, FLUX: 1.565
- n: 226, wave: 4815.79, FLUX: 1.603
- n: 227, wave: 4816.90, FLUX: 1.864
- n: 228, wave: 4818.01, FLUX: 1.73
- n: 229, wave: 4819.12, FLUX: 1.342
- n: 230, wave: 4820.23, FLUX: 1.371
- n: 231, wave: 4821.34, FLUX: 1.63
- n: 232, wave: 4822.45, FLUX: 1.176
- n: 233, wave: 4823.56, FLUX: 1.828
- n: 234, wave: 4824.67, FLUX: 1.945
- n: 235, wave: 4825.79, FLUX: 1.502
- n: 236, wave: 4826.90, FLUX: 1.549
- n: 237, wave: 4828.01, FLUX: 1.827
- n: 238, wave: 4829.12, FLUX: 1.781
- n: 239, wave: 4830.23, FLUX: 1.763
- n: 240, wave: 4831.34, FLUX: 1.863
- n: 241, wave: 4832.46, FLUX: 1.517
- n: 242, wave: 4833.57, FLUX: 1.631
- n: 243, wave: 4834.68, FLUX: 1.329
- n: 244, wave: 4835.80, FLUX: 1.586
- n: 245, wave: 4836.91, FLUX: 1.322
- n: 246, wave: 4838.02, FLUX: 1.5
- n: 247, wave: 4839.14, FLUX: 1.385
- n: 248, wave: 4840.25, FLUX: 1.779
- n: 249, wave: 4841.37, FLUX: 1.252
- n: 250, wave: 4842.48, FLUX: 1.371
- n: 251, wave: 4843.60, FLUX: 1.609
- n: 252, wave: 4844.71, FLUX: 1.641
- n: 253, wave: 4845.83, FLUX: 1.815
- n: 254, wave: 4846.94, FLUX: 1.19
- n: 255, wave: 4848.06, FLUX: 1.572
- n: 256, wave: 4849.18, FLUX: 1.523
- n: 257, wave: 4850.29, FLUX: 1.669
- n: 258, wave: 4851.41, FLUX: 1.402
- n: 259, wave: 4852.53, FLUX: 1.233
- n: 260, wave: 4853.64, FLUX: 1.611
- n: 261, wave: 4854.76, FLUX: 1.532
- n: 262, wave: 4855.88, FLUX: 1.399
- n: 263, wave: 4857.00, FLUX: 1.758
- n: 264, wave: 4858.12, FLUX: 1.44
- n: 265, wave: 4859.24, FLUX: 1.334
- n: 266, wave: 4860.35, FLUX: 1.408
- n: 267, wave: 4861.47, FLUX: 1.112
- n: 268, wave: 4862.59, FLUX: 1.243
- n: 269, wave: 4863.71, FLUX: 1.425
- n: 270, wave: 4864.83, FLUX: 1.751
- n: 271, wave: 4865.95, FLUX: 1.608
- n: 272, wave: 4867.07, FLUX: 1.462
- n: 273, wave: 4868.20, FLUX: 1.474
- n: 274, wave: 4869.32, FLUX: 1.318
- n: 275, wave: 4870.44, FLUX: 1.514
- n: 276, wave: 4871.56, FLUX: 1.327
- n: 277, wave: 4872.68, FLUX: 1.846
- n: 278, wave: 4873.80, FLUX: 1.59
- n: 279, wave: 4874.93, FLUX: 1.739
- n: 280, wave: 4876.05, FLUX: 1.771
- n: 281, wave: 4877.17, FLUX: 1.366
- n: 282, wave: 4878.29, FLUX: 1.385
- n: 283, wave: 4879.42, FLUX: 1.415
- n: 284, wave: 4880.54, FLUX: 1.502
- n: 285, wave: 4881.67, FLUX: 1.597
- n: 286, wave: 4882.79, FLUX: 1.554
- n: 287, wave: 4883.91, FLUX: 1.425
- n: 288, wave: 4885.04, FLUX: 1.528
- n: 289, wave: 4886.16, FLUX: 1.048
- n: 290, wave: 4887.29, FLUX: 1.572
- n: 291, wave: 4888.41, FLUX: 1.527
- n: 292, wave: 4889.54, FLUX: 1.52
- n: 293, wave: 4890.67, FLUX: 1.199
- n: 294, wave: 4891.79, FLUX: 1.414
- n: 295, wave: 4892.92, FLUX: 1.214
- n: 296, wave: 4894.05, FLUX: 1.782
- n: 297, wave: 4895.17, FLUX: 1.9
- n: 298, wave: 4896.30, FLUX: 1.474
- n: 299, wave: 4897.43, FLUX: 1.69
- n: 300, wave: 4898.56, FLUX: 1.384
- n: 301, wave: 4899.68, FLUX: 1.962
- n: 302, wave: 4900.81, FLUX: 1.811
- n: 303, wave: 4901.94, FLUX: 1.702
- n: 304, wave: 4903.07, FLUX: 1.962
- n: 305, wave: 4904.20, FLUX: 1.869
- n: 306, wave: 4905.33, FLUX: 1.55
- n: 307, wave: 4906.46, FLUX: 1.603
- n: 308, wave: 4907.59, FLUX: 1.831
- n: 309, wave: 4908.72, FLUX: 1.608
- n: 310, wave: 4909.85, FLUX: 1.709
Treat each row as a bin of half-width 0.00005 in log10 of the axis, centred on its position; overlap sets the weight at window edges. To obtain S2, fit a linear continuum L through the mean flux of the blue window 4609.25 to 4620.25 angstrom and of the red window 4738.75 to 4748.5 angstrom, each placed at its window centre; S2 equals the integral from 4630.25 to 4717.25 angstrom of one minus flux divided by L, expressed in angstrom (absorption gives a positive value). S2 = 2.8 angstrom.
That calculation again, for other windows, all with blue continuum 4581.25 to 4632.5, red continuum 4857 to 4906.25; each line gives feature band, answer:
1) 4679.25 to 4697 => 0.4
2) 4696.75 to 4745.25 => 0.8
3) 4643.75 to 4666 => 0.7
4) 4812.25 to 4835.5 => -1.3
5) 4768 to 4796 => -1.2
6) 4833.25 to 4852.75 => 0.6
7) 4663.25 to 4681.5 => 1.2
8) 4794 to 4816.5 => -1.1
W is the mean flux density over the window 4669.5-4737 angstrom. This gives 1.5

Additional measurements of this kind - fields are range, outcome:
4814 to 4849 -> 1.58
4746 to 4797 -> 1.58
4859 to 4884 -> 1.49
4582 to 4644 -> 1.58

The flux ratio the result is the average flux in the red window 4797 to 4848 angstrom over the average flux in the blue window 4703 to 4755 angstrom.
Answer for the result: 1.0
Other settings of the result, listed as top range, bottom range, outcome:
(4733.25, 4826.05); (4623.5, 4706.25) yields 1.03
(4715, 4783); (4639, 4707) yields 1.04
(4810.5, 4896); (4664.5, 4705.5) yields 1.03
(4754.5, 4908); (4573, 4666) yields 1.01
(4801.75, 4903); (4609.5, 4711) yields 1.00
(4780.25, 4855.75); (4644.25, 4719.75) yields 1.07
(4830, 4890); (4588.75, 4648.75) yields 0.95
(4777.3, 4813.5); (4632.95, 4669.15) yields 1.04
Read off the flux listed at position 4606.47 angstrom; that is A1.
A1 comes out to 1.688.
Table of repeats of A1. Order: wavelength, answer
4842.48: 1.371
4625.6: 2.091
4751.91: 1.533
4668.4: 1.59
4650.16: 1.513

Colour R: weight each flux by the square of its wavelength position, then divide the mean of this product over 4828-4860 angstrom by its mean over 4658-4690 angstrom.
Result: 1.09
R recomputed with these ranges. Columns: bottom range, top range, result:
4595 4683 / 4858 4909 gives 1.10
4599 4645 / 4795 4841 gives 1.09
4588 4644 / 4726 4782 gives 1.04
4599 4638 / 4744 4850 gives 1.07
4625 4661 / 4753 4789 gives 1.03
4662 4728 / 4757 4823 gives 1.11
